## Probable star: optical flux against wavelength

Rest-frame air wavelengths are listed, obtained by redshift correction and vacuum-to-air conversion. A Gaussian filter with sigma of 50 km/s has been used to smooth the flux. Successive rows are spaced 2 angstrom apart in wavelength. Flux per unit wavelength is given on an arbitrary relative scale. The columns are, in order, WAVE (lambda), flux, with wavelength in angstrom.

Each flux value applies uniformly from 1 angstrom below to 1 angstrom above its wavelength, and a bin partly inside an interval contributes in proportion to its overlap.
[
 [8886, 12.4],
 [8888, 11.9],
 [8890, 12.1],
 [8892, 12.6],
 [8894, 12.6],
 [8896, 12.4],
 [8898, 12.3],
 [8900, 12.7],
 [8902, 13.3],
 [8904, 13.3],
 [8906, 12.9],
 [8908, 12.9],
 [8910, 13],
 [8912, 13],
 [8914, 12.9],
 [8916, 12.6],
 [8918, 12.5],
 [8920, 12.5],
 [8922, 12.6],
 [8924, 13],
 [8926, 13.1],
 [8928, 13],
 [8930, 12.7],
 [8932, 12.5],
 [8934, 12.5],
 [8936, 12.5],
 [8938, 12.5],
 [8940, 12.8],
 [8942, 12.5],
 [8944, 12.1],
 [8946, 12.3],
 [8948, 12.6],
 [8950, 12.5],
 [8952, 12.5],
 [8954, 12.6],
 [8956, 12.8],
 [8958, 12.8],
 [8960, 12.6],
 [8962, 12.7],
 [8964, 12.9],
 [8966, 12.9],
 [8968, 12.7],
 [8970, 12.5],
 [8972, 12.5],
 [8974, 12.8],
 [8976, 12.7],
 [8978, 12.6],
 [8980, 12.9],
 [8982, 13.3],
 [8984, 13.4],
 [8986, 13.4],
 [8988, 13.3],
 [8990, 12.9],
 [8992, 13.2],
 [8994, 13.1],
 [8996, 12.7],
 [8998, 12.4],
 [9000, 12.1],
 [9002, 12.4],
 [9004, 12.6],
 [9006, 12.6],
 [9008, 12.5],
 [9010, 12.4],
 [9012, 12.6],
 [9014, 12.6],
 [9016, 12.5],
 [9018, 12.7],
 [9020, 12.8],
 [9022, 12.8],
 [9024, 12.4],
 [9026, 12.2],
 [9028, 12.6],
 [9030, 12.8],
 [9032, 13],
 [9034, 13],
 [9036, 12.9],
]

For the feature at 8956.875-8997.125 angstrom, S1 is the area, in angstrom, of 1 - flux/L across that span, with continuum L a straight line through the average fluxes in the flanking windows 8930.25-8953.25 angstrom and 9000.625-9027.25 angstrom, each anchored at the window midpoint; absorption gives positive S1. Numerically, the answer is -1.2 angstrom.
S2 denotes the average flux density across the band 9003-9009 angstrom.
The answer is 12.6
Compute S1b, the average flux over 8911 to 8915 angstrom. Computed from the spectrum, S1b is 12.9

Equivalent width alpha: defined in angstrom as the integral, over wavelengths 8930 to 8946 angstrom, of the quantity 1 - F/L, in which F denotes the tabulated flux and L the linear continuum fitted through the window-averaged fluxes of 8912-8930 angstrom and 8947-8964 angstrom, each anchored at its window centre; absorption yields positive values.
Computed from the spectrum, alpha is 0.3 angstrom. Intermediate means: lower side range 12.8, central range 12.5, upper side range 12.7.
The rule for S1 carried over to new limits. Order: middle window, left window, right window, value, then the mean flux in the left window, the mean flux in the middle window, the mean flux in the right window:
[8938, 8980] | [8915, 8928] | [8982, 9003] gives 0.7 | 12.7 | 12.6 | 12.9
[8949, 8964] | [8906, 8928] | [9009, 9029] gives 0.1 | 12.8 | 12.7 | 12.6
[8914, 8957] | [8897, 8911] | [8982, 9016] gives 0.9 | 12.9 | 12.6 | 12.8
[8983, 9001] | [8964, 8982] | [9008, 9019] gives -0.4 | 12.7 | 12.9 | 12.6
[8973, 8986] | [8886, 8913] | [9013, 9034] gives -0.3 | 12.7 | 13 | 12.7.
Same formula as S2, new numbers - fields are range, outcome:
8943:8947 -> 12.2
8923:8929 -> 13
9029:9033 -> 12.9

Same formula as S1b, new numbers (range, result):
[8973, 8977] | 12.8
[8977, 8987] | 13.1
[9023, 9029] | 12.4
